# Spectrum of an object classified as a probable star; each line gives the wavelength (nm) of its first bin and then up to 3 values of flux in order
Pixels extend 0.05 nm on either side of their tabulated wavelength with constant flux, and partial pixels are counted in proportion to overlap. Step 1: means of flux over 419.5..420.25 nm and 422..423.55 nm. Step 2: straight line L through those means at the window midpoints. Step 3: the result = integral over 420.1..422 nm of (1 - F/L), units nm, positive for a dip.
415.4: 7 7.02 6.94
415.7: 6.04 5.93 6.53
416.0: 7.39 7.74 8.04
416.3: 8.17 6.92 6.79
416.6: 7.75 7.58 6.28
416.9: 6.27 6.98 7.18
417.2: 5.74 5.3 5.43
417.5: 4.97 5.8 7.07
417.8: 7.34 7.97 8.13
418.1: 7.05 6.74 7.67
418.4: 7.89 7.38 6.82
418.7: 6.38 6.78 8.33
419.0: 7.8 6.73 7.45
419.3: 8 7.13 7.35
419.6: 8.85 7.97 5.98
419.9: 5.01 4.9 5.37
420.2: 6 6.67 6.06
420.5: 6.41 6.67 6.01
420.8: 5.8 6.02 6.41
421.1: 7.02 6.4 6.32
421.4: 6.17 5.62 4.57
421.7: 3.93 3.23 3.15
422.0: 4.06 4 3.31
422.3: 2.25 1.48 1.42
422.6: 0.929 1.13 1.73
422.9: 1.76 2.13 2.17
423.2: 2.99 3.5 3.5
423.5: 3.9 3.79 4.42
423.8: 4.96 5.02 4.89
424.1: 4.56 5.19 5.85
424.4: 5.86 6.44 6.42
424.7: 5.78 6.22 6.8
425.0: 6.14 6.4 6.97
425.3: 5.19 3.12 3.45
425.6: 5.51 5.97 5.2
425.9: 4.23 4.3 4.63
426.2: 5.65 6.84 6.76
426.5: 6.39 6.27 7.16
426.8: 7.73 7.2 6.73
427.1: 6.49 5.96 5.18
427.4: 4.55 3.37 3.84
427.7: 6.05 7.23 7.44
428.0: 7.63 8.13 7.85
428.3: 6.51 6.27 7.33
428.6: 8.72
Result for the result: -0.34 nm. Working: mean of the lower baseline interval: 6.37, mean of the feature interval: 5.64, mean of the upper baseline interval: 2.47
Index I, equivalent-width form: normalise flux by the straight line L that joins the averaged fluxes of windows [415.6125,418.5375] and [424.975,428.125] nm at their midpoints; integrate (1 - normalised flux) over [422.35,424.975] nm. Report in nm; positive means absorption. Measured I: 0.92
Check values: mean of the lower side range 6.9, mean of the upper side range 5.85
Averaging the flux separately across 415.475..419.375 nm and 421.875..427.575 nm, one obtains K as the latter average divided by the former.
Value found 0.7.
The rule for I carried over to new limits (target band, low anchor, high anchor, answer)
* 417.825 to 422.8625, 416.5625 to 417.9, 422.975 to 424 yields -0.462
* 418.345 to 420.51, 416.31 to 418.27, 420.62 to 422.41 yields -0.405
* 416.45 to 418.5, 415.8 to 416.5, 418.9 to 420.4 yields 0.089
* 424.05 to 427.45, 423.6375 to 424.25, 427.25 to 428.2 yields -0.257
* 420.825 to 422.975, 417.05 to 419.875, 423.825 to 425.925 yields 0.829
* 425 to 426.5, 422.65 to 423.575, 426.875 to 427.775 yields -0.337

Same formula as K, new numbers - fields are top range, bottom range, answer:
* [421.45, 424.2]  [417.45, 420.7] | 0.48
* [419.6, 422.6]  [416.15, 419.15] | 0.73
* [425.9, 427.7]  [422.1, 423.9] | 2.09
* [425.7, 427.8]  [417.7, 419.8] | 0.78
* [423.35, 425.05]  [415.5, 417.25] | 0.76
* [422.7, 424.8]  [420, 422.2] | 0.77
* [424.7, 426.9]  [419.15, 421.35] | 0.89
